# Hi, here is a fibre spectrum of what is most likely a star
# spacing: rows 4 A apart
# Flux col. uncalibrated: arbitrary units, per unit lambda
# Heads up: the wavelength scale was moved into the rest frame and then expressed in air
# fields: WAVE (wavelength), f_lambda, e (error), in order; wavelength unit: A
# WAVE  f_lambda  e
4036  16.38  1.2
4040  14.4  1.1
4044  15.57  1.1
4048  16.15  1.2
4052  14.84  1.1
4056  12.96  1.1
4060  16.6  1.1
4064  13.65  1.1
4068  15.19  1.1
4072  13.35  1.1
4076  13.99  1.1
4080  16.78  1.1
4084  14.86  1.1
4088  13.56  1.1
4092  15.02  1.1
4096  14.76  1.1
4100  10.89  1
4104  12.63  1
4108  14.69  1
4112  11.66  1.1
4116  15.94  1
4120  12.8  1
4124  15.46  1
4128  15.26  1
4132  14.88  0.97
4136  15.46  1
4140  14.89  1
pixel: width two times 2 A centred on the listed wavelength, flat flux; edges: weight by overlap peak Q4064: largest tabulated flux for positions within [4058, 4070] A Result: 16.6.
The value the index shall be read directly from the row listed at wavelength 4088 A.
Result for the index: 13.56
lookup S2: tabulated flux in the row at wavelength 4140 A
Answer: 14.89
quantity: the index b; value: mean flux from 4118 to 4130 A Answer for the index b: 14.5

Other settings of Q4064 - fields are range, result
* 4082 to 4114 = 15.02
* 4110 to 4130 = 15.94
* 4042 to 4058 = 16.15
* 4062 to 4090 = 16.78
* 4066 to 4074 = 15.19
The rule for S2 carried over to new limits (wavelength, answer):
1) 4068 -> 15.19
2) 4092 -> 15.02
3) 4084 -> 14.86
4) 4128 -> 15.26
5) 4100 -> 10.89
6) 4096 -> 14.76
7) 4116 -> 15.94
